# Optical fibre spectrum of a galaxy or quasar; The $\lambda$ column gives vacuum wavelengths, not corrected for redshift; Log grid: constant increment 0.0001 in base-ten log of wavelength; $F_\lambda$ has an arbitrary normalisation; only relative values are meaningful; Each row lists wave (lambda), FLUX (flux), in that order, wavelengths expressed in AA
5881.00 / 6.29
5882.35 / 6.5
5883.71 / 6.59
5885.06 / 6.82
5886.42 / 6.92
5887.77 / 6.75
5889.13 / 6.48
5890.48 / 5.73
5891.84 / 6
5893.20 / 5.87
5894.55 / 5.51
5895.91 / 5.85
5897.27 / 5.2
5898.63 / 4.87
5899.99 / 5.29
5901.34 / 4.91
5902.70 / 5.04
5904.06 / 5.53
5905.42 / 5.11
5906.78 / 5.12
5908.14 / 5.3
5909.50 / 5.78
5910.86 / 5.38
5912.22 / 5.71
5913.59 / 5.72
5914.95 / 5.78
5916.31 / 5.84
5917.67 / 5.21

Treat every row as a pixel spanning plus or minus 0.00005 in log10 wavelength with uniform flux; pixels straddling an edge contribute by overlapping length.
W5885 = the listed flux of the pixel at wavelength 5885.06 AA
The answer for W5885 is 6.82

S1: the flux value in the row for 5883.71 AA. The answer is 6.59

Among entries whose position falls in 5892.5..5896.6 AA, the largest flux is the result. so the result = 5.87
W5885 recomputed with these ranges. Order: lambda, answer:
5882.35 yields 6.5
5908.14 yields 5.3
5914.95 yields 5.78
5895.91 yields 5.85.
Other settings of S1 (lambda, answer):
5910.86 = 5.38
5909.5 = 5.78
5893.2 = 5.87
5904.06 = 5.53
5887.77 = 6.75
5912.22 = 5.71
